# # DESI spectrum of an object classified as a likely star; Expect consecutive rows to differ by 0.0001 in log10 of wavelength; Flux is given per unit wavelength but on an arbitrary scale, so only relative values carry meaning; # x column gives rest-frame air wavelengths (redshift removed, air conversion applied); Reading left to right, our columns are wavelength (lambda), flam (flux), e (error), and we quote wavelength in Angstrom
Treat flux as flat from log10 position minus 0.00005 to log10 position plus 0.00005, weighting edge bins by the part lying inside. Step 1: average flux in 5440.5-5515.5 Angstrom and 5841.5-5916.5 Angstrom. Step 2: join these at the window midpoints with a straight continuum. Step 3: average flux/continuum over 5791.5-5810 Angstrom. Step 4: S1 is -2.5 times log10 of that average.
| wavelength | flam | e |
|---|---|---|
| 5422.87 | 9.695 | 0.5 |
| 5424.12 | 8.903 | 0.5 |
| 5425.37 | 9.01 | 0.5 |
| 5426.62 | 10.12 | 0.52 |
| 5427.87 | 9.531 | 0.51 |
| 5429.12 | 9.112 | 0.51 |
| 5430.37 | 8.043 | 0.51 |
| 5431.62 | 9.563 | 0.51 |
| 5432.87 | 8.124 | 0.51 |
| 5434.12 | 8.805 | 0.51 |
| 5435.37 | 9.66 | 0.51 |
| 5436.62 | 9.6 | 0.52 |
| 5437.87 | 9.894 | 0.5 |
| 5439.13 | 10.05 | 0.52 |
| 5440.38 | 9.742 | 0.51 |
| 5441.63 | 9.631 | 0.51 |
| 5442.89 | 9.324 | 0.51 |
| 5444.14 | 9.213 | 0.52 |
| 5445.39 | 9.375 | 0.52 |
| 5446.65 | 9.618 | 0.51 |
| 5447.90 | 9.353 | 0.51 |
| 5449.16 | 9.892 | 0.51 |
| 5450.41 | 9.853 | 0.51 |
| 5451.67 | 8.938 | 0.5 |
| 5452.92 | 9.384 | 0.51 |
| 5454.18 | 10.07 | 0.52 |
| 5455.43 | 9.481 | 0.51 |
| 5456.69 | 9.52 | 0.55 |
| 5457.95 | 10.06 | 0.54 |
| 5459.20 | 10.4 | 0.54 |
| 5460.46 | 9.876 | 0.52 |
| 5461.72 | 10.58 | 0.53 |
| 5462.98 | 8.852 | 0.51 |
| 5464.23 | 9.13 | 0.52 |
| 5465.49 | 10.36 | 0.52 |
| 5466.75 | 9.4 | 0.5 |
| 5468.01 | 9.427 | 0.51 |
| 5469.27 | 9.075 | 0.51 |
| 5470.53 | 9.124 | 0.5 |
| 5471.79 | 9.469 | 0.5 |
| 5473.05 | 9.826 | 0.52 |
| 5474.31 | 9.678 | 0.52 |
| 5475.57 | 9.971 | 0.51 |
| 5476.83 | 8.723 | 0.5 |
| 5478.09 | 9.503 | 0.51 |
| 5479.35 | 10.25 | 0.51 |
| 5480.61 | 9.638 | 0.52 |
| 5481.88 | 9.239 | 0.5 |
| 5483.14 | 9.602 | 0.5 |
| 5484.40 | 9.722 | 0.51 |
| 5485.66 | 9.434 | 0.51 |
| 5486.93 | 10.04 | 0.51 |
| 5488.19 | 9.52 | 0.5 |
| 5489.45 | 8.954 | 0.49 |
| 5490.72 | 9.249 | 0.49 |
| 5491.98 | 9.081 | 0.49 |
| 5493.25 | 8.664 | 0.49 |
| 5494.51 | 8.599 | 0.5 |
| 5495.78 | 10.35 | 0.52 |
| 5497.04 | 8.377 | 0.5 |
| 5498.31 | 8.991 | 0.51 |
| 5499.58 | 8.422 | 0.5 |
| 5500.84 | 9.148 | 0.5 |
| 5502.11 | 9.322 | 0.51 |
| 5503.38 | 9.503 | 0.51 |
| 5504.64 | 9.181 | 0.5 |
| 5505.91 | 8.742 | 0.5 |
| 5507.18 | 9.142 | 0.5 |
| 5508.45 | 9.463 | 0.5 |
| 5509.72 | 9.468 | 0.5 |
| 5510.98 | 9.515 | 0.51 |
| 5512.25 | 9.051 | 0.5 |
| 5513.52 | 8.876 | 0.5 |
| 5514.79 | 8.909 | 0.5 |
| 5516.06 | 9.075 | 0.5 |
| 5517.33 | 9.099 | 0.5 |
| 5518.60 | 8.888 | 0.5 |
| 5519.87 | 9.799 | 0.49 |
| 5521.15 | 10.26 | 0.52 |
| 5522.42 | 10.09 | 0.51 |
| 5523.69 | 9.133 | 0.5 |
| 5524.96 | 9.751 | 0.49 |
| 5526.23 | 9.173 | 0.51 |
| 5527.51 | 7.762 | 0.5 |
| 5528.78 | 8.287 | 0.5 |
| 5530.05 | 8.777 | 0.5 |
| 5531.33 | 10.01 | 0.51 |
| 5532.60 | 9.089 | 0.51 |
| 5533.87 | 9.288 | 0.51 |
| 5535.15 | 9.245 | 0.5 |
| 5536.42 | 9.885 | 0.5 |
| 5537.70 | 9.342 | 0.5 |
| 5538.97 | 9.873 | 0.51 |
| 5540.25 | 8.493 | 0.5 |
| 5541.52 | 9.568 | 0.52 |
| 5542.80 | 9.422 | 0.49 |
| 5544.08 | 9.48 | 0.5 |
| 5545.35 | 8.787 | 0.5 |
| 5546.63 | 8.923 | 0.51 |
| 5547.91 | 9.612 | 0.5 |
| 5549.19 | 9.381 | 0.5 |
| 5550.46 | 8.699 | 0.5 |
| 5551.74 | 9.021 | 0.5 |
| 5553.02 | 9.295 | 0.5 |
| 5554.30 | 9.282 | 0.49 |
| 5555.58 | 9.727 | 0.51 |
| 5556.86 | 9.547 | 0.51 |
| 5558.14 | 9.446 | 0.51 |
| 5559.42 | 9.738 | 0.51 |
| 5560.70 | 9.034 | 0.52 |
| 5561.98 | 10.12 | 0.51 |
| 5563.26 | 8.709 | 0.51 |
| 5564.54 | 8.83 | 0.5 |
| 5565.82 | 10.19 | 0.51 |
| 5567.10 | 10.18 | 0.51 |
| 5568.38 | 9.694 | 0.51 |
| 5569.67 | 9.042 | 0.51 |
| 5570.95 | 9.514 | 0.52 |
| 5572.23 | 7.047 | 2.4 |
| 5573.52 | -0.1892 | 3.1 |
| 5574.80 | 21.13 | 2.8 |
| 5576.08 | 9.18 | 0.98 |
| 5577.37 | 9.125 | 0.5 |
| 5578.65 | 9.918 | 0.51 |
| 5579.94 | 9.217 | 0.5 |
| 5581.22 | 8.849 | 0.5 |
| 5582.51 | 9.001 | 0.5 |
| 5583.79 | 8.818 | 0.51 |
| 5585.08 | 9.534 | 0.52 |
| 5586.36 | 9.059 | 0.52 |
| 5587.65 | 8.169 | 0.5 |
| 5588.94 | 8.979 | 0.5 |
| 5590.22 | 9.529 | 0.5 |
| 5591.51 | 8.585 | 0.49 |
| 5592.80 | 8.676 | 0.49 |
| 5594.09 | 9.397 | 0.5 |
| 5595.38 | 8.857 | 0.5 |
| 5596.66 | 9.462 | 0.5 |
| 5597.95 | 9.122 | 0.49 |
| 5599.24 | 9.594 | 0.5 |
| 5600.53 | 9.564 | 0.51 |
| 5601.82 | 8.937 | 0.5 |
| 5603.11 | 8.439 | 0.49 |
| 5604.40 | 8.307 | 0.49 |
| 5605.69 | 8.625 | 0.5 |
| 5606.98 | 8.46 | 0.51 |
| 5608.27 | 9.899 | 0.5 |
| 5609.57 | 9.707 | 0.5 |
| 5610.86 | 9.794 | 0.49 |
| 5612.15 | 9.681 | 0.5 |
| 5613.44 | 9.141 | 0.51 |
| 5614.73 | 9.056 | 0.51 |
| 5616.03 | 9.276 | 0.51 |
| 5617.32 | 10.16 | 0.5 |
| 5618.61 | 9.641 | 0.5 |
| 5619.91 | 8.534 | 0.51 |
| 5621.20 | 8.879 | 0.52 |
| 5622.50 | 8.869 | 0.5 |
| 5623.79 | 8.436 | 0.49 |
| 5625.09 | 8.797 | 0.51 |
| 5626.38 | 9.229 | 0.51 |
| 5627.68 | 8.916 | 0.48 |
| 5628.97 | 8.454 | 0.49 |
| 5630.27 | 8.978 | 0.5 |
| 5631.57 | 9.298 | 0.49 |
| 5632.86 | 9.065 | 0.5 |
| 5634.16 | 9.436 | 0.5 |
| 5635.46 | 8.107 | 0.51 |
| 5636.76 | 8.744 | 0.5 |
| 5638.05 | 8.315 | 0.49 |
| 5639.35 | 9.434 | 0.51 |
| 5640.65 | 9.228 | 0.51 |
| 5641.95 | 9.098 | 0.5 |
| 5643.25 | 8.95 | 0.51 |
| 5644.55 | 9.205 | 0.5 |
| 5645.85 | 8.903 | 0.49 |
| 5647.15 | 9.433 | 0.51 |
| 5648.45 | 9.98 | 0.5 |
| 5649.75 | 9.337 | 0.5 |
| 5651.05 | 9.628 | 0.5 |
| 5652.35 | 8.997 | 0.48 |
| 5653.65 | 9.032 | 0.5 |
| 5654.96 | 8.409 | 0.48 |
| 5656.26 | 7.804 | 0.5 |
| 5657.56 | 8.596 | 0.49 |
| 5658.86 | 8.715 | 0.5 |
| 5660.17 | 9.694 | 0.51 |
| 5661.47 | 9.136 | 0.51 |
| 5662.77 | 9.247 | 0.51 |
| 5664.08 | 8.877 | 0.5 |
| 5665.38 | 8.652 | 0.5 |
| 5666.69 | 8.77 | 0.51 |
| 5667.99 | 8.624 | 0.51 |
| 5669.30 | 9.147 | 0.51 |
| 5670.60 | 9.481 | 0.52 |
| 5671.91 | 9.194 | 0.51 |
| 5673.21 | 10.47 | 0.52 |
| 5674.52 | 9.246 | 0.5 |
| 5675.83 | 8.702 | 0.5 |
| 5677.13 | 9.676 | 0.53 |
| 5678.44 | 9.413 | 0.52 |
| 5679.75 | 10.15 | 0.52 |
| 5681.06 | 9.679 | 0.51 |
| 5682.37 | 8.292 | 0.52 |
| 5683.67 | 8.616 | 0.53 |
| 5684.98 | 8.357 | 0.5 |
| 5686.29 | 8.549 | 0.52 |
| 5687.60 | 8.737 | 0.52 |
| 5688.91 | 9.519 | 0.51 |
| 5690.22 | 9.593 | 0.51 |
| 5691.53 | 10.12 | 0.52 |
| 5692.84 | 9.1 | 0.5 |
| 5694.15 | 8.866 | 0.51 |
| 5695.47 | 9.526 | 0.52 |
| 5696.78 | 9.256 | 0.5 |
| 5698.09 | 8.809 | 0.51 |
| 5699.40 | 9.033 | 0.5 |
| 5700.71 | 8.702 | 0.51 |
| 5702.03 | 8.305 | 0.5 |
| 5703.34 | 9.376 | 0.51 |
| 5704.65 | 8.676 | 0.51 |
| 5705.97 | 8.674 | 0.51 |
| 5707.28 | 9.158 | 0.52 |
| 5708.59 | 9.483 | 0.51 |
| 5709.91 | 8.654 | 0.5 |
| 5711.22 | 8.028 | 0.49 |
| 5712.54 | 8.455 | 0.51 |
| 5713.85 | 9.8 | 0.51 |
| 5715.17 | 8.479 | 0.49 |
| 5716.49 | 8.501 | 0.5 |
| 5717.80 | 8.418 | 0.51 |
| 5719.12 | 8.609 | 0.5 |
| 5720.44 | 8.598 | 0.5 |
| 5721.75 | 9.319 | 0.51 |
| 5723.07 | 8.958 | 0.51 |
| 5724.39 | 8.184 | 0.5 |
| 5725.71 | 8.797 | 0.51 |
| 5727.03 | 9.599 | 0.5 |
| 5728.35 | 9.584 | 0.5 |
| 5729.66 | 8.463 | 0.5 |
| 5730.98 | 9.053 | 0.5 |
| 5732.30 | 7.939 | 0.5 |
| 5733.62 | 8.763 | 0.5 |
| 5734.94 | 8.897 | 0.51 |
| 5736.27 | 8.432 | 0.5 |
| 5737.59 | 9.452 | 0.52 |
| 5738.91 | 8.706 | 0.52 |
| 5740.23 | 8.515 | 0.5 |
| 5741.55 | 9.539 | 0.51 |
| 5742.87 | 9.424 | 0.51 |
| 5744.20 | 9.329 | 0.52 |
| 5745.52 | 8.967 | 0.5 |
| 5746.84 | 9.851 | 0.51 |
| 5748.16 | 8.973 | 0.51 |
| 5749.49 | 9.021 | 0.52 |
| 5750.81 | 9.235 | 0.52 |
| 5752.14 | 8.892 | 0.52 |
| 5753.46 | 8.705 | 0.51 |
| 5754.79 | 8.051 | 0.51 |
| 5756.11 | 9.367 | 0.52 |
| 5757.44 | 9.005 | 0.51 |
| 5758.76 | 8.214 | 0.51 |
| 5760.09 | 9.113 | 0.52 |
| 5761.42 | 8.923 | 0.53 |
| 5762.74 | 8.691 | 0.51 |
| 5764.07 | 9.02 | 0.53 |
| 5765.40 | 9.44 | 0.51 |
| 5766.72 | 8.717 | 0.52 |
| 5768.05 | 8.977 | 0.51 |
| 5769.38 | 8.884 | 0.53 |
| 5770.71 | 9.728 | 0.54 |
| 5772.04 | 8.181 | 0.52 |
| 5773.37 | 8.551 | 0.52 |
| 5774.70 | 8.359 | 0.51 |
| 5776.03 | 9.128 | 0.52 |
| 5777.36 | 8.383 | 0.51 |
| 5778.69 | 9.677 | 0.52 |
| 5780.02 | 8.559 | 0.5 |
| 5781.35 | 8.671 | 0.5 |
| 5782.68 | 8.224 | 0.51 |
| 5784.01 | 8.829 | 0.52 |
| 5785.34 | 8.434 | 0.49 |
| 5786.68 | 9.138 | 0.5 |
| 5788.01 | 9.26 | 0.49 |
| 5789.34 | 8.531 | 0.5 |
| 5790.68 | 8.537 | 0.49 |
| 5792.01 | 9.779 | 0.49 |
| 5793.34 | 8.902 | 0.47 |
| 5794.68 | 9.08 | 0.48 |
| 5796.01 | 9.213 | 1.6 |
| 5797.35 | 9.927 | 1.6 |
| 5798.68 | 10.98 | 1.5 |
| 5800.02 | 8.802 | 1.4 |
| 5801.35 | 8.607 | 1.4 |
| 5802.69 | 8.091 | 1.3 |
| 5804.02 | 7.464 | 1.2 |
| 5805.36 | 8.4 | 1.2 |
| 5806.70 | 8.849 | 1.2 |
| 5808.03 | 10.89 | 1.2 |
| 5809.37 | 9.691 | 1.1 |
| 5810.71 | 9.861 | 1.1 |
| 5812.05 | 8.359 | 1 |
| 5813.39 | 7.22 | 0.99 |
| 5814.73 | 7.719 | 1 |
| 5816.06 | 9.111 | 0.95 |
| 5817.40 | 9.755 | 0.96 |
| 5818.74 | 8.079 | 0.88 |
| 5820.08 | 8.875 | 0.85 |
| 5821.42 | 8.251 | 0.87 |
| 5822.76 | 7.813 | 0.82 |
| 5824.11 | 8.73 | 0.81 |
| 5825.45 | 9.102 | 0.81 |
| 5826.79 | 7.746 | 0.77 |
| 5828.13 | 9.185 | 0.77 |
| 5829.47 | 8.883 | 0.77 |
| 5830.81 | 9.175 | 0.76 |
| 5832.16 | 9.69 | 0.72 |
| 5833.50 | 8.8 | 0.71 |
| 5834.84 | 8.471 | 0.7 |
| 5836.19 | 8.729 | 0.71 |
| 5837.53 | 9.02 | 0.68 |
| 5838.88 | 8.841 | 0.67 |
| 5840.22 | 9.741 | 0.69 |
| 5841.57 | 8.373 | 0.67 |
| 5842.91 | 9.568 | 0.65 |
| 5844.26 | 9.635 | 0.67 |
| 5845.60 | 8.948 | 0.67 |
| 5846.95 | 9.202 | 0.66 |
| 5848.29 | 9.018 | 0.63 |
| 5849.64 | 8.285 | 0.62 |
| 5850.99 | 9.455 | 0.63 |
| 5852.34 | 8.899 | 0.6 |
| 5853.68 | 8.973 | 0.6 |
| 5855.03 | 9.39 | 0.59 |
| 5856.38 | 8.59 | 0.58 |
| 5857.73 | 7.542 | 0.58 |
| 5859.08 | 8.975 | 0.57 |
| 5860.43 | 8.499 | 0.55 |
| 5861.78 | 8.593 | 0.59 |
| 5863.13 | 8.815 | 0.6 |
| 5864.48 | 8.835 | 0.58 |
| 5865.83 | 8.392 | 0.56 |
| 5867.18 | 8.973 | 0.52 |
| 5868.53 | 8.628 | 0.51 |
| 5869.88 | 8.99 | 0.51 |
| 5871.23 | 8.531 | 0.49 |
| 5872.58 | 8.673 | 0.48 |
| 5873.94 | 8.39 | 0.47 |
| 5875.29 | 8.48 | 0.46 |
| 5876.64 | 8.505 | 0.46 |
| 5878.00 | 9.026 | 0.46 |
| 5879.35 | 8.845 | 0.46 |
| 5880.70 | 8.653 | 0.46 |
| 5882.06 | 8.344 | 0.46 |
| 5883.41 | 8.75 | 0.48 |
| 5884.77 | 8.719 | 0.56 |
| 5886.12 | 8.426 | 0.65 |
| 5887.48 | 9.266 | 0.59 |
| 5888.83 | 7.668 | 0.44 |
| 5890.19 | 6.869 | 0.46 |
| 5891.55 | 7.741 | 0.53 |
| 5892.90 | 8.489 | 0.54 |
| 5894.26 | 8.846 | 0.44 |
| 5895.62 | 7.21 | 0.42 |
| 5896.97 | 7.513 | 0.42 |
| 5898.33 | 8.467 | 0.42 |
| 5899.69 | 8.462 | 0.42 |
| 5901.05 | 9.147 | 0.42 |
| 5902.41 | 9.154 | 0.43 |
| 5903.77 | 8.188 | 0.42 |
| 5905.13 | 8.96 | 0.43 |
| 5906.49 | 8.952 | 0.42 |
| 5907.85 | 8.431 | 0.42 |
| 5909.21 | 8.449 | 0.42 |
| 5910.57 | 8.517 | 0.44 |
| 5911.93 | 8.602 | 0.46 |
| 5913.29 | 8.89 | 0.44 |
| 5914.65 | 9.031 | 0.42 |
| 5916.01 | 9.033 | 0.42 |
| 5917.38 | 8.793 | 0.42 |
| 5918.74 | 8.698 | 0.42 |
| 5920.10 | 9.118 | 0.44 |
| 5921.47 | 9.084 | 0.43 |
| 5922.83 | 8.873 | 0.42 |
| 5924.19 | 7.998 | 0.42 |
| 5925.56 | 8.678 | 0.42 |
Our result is -0.05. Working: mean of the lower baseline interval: 9.42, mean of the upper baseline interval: 8.64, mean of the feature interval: 9.19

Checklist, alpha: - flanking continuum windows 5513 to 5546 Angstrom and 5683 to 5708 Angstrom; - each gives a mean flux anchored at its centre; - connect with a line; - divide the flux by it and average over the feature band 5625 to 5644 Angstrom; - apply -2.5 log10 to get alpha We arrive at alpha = 0.02 mag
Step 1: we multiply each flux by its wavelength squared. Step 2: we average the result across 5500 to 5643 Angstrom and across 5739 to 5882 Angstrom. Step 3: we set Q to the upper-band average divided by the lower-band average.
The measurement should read 1.0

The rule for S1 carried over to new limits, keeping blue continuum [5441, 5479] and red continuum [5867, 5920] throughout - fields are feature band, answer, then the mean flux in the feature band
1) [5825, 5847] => -0.04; 9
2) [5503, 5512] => 0.02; 9.28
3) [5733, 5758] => -0.01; 9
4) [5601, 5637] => 0.02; 9.04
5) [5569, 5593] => 0.02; 9.12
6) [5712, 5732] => 0.01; 8.84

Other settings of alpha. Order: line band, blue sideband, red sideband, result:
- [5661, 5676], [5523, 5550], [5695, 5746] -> -0.02 mag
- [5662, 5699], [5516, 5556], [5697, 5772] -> -0.02 mag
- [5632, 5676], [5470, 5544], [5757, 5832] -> 0.00 mag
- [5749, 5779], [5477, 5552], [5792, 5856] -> 0.02 mag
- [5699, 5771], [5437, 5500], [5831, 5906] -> 0.01 mag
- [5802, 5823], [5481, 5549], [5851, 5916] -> 0.00 mag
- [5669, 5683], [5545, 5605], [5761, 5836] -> -0.04 mag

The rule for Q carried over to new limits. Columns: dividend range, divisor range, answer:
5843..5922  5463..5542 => 1.06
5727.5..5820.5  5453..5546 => 1.05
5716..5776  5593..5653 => 1.02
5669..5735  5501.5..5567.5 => 1.03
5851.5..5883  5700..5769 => 1.02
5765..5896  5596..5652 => 1.03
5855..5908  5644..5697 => 1.00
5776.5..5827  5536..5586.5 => 1.03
